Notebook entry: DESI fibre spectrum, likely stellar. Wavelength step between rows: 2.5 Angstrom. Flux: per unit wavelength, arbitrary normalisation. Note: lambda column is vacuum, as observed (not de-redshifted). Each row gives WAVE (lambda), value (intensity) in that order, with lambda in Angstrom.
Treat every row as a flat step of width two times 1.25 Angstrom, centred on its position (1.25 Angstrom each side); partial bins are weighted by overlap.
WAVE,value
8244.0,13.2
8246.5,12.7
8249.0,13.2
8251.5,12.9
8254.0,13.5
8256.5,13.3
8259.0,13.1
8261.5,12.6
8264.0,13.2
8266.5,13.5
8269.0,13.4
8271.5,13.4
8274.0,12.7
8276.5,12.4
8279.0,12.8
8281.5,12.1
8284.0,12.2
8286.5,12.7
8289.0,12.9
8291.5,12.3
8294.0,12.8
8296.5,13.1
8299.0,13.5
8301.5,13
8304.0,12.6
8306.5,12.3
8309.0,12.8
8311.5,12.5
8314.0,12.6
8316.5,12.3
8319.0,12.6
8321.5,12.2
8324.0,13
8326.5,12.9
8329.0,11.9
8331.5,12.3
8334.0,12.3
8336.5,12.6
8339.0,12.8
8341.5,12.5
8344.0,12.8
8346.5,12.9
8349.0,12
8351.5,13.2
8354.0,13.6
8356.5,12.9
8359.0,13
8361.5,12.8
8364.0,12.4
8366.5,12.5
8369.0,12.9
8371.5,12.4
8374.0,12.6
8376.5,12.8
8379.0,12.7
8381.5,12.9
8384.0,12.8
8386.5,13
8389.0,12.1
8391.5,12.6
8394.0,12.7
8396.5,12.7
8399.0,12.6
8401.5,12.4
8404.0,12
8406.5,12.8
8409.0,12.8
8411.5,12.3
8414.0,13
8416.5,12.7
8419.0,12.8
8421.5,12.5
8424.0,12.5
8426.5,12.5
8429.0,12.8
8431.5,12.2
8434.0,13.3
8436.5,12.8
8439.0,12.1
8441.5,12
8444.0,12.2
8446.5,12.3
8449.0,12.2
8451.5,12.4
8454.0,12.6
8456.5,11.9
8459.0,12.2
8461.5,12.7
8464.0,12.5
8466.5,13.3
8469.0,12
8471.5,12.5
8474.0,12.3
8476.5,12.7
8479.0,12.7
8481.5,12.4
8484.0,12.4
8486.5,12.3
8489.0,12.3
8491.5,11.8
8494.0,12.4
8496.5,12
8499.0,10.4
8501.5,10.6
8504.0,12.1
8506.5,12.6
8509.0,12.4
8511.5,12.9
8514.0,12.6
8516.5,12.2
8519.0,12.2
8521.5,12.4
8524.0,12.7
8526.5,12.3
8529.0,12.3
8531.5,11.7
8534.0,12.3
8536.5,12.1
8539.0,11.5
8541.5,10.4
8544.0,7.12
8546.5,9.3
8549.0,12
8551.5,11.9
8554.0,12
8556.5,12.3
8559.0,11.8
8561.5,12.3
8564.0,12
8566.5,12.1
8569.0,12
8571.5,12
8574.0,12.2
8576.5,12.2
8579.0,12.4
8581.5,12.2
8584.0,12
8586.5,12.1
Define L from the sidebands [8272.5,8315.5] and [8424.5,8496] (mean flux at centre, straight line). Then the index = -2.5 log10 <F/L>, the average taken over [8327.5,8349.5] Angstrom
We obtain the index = 0.01 mag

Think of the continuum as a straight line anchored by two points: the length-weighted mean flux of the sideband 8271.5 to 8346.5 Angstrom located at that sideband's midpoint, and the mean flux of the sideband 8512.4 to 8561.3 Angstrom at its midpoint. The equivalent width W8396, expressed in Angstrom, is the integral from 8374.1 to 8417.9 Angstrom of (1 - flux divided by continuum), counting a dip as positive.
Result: -1.4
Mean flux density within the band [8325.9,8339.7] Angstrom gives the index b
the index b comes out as 12.4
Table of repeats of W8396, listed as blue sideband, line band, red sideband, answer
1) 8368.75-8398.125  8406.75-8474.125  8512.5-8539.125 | 0.0 Angstrom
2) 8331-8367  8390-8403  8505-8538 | 0.0 Angstrom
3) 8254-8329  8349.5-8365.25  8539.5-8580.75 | -0.6 Angstrom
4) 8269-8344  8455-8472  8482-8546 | -0.6 Angstrom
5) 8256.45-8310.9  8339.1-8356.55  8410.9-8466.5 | -0.2 Angstrom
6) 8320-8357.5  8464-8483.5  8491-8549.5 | -1.0 Angstrom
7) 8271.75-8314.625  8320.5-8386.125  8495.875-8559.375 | -1.4 Angstrom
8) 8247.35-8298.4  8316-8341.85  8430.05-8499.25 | 0.5 Angstrom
